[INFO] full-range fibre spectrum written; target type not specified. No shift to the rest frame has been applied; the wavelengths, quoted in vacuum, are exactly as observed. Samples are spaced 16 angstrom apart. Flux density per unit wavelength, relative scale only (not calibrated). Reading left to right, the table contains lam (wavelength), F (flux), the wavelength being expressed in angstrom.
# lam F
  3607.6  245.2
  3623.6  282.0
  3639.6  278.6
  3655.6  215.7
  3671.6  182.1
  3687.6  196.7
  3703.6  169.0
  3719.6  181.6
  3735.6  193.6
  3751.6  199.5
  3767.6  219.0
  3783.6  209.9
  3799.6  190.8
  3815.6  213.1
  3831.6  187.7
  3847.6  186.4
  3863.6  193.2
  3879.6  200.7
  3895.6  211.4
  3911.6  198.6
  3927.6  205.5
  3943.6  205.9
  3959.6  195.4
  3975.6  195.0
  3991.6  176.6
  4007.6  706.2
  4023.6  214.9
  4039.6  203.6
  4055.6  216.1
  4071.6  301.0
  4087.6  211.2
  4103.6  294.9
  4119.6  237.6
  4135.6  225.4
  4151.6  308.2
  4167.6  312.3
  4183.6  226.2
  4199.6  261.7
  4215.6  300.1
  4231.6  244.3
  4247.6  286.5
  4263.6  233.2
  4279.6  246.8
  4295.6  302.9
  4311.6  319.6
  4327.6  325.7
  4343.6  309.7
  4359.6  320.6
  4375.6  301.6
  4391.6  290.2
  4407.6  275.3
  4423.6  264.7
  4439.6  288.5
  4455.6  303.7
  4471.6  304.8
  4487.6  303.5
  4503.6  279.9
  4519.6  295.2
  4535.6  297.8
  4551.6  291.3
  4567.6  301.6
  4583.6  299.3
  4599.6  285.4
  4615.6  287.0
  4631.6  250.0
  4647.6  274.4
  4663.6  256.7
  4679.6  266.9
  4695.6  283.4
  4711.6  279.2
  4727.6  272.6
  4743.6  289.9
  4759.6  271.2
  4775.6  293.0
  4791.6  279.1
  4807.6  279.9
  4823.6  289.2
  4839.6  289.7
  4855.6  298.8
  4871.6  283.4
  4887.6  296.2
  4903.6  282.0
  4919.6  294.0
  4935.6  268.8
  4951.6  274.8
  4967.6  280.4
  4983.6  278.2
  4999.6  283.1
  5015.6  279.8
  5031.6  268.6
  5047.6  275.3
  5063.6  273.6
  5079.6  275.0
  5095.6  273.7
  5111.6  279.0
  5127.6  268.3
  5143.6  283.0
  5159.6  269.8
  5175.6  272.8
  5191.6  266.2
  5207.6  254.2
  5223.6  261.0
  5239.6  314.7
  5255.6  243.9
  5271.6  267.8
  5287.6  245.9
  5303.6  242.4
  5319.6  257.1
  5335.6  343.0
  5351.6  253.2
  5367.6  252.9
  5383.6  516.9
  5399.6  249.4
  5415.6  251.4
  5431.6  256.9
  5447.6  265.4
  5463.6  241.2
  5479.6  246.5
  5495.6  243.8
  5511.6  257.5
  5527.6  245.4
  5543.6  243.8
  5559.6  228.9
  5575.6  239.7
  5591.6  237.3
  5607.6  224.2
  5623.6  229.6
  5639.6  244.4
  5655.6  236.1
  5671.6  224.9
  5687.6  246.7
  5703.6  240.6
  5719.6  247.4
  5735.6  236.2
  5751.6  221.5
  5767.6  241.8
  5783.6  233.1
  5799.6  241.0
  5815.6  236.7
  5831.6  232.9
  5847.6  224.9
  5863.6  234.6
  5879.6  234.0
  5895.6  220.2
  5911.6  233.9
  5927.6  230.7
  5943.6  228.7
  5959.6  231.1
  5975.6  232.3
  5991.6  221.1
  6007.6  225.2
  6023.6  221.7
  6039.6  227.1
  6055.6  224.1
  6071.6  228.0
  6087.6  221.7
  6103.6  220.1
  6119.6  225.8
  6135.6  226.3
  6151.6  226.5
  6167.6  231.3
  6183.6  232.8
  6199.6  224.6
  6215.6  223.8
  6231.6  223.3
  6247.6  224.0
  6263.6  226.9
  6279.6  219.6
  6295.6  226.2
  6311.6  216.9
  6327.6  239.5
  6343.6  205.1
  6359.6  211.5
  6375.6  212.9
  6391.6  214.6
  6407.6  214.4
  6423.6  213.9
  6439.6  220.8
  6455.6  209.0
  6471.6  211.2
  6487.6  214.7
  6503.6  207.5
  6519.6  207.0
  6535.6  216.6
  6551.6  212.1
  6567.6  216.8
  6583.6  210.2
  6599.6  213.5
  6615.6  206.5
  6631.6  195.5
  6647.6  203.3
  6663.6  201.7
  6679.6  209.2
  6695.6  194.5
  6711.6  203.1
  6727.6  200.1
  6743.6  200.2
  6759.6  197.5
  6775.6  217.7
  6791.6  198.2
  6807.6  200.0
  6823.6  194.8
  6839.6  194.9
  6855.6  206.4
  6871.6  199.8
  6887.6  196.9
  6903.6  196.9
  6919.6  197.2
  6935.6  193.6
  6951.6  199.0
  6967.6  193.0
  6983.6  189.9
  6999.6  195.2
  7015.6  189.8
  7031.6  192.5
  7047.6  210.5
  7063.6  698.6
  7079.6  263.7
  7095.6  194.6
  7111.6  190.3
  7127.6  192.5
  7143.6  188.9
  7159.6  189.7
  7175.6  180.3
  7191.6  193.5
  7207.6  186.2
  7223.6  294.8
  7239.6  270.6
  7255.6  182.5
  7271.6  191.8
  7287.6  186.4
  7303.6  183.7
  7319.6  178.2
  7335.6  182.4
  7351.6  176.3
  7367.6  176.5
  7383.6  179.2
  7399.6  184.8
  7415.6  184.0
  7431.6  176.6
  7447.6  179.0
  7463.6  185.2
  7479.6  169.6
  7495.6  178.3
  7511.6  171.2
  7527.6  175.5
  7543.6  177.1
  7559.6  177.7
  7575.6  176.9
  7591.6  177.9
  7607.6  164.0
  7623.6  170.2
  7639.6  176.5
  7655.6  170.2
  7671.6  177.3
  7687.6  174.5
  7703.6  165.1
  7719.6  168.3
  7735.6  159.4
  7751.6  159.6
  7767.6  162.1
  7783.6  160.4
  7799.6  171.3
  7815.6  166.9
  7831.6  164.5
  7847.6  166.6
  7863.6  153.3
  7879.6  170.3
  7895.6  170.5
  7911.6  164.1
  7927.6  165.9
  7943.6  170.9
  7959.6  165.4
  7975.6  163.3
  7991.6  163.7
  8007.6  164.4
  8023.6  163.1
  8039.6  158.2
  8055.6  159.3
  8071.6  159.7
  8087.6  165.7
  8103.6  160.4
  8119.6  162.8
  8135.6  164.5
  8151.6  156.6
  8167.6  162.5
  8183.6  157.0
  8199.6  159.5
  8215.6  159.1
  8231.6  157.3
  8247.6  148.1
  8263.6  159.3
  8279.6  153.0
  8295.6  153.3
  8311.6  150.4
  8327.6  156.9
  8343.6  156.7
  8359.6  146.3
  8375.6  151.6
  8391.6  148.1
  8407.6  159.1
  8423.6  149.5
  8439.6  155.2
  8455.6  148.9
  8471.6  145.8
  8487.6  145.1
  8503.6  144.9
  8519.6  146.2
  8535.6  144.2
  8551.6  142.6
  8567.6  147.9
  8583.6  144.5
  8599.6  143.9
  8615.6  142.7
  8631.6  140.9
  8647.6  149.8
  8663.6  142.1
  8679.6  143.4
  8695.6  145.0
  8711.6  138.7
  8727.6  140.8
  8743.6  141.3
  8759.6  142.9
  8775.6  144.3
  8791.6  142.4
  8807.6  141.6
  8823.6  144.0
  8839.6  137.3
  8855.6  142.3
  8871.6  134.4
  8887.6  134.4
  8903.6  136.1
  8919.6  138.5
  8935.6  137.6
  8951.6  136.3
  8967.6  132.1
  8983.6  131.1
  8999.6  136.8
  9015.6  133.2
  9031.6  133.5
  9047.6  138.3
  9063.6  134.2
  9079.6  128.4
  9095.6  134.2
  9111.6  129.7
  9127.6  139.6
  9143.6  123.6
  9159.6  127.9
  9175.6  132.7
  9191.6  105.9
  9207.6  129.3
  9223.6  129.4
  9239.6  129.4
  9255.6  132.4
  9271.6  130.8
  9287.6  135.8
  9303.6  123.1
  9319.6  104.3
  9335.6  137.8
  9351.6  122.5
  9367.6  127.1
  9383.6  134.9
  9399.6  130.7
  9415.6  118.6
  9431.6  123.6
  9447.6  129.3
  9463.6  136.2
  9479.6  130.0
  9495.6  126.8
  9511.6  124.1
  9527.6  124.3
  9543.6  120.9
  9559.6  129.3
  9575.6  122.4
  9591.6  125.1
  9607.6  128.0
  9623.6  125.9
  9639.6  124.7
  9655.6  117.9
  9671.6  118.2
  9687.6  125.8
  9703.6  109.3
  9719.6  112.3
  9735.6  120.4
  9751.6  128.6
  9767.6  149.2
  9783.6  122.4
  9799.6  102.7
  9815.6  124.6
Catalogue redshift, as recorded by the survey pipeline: 0.076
